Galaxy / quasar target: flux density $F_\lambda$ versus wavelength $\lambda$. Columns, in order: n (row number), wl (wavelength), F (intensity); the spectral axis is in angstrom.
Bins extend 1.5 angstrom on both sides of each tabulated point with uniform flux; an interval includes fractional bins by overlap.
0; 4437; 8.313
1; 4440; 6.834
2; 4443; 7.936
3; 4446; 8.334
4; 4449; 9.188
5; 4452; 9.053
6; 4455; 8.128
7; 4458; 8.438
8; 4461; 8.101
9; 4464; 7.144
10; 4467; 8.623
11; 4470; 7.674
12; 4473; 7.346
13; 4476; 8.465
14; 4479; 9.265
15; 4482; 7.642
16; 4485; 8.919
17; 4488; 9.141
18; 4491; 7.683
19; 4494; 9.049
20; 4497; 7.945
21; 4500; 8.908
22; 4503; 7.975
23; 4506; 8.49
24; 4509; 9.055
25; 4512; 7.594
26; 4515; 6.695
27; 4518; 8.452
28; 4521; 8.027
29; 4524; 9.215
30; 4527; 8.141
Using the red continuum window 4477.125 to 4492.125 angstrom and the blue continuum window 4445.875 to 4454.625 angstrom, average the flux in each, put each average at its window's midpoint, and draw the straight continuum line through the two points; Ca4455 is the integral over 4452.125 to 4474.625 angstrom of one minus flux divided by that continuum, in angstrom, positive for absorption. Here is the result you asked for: 1.9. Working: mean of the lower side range 8.85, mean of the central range 7.99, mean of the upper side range 8.55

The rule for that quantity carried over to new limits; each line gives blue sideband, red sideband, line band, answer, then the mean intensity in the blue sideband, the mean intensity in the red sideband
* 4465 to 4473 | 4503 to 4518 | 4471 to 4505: -1.8 angstrom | 7.94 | 8.01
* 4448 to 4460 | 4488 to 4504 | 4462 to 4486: 1.2 angstrom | 8.66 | 8.4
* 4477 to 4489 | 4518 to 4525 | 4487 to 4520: 1.4 angstrom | 8.71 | 8.54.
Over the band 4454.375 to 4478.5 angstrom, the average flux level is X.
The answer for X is 8.04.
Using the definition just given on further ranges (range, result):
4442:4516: 8.28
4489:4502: 8.41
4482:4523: 8.29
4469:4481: 8.19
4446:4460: 8.64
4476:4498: 8.53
